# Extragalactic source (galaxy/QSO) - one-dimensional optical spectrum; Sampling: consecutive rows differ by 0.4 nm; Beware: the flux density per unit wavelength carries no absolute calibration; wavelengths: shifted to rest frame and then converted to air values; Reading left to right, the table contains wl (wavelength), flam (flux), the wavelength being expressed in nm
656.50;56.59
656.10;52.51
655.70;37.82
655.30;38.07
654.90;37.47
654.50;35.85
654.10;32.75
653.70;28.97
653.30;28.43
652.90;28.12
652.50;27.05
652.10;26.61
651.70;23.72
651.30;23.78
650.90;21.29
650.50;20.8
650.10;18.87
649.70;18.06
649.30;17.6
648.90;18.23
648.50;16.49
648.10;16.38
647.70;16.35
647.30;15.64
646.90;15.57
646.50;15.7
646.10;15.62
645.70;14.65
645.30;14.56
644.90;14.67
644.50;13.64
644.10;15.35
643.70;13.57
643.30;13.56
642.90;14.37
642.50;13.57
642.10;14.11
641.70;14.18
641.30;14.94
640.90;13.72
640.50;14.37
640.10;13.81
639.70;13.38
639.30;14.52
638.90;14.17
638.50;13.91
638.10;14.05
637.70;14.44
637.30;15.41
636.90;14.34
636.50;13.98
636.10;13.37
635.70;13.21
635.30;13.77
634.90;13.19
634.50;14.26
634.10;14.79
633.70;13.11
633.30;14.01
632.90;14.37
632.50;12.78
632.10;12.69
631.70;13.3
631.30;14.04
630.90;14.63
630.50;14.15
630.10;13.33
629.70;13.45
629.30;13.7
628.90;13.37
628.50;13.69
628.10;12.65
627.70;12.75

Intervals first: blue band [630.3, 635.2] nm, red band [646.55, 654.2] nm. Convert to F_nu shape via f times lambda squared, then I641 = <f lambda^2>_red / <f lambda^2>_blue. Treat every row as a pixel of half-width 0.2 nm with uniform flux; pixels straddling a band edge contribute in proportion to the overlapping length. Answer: 1.7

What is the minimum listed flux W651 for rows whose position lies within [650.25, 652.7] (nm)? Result 20.8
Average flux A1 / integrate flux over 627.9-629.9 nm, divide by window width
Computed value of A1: 13.4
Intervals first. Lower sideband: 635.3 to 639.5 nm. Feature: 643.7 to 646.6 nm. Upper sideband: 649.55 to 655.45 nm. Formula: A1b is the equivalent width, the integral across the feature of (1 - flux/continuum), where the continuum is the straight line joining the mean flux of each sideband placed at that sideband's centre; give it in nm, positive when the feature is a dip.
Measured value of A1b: 0.85 nm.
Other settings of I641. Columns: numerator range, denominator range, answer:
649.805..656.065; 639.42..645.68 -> 2.13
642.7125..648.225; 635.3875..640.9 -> 1.09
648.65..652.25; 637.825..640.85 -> 1.54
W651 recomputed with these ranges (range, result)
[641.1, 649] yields 13.56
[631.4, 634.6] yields 12.69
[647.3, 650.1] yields 16.35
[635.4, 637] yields 13.21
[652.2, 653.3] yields 27.05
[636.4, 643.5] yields 13.38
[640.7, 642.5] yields 13.57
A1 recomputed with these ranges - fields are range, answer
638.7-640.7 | 14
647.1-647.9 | 16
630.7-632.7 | 13.5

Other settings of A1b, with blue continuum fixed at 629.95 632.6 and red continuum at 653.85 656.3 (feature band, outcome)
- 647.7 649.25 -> 0.72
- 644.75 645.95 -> 0.58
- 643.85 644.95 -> 0.52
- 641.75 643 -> 0.56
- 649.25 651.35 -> 0.86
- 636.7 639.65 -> 0.92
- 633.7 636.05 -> 0.49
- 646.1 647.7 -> 0.77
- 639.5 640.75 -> 0.50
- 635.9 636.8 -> 0.25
